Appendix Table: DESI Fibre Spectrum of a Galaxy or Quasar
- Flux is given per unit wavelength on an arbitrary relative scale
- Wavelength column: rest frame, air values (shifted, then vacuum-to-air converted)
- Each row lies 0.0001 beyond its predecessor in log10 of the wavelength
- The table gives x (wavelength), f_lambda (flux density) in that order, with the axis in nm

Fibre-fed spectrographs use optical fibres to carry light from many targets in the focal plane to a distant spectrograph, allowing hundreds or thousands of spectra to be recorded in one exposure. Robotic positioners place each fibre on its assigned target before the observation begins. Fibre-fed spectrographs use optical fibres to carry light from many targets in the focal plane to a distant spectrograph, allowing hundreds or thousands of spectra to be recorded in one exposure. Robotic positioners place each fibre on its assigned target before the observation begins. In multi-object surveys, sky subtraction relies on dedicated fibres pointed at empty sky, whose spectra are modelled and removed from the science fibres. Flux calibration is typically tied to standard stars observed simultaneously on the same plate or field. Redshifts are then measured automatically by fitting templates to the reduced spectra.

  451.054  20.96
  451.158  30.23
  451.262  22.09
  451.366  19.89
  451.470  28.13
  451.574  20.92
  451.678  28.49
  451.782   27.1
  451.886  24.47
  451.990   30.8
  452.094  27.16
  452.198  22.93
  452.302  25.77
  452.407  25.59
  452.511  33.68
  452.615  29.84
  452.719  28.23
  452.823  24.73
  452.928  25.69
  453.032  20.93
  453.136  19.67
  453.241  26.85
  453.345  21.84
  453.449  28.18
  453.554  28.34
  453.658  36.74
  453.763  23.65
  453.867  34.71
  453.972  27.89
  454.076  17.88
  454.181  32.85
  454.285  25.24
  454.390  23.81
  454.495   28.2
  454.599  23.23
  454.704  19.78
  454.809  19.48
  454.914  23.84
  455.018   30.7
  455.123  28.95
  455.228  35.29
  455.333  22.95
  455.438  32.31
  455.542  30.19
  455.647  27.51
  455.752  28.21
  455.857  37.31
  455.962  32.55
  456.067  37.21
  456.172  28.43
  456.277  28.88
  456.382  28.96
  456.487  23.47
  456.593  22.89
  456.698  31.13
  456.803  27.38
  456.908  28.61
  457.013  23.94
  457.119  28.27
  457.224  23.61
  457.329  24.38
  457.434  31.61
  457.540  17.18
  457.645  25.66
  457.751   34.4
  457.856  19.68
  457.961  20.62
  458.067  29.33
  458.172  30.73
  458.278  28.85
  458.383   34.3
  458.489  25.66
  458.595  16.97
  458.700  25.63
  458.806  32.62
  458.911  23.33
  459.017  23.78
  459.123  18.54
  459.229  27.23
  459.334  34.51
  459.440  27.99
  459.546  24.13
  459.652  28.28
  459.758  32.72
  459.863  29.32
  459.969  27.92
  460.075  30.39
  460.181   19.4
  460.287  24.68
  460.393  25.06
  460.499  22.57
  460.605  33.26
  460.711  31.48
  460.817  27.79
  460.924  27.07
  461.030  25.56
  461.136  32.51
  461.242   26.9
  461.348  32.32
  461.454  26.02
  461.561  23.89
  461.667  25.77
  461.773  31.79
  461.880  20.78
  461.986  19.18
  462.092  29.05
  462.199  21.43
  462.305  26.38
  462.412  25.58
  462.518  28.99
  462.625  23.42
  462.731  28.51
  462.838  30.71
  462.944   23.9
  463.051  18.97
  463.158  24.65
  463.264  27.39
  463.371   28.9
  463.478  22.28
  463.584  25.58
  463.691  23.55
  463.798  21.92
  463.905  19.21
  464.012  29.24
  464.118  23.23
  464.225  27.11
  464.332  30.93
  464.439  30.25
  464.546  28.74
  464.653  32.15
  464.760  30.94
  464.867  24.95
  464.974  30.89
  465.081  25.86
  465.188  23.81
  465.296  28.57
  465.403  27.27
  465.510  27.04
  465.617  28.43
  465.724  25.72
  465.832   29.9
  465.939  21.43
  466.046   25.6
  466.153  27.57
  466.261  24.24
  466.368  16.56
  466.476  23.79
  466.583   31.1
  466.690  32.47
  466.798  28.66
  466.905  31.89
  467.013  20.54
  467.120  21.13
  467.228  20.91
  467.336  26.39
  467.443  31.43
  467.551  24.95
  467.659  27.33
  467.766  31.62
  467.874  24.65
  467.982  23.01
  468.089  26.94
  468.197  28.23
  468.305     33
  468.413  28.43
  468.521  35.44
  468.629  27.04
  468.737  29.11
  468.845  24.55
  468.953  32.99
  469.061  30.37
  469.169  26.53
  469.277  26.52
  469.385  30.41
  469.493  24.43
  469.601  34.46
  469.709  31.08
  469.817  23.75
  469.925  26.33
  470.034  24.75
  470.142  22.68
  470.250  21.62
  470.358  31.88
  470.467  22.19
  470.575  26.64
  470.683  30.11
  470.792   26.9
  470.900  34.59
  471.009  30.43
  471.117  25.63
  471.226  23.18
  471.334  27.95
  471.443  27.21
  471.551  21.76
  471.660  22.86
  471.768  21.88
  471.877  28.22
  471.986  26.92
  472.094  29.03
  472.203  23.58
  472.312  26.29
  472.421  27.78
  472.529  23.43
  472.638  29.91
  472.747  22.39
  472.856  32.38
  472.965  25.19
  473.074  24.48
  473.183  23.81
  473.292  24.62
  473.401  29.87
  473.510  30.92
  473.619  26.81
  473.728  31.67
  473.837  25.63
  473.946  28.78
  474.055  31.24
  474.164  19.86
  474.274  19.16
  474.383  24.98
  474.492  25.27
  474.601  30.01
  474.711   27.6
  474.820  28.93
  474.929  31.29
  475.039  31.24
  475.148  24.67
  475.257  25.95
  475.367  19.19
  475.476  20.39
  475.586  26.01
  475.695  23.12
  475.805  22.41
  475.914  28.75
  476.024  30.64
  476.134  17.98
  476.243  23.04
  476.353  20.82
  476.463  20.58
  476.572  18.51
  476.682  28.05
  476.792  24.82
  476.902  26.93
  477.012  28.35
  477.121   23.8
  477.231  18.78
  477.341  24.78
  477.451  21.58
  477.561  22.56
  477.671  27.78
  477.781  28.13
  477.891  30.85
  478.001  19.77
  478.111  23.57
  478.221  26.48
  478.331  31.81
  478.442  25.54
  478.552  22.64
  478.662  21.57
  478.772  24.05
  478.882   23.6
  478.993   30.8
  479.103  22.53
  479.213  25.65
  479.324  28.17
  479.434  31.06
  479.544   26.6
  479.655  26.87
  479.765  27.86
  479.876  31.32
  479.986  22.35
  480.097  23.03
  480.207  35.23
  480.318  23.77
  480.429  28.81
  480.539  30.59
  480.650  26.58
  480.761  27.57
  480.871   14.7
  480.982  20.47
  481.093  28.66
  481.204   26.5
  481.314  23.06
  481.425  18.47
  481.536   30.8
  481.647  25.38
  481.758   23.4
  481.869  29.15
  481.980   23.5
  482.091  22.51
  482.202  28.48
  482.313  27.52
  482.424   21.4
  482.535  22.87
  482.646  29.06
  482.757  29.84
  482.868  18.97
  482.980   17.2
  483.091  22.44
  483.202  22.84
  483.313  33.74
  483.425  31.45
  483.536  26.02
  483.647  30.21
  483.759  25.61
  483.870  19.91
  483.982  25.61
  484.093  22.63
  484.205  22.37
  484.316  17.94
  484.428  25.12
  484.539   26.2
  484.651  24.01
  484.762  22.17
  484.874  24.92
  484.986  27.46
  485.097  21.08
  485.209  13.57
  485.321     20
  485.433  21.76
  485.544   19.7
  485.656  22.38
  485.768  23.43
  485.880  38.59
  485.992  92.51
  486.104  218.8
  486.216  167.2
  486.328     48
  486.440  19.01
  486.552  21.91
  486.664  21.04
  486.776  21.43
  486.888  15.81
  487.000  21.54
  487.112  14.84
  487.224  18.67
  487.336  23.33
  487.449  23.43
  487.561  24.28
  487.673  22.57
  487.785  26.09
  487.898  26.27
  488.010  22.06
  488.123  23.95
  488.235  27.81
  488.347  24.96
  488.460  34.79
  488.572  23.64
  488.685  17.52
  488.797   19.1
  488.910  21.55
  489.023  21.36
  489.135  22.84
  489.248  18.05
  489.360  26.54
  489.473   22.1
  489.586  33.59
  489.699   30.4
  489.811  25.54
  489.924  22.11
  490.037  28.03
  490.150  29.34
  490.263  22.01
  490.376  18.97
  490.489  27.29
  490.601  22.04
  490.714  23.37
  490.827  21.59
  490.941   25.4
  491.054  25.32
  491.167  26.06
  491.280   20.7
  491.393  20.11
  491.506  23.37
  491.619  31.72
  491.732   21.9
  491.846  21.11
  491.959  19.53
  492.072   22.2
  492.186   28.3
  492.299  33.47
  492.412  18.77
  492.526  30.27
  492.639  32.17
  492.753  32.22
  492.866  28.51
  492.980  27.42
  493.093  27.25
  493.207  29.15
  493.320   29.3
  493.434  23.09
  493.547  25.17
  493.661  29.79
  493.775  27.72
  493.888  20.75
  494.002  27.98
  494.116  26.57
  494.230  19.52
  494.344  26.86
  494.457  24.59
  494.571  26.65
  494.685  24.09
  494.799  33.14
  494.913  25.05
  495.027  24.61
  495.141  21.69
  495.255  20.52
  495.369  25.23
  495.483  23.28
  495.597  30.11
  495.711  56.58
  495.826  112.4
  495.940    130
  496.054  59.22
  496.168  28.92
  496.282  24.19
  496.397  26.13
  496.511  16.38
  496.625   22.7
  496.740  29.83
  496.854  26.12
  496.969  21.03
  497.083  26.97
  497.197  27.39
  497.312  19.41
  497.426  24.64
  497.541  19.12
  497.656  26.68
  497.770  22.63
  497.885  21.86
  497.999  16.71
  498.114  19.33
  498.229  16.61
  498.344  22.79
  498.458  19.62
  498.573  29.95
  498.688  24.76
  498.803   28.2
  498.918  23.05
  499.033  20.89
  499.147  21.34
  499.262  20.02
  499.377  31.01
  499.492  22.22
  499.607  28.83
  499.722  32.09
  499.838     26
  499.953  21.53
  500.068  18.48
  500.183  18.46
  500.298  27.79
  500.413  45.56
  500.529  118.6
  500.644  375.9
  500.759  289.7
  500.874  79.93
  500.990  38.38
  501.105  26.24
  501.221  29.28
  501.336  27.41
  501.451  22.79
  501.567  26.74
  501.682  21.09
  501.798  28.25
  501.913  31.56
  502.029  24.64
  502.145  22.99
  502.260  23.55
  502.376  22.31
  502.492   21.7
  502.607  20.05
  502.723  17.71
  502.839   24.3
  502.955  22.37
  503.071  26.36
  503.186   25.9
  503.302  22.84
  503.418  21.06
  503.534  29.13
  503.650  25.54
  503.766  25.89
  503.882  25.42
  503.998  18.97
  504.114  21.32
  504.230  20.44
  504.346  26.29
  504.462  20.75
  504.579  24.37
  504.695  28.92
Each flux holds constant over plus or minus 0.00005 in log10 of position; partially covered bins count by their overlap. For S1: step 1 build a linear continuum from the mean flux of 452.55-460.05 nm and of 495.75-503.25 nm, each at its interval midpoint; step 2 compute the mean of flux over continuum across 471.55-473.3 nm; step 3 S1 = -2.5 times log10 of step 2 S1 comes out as 0.23 mag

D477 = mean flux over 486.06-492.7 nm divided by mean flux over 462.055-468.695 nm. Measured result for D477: 1.11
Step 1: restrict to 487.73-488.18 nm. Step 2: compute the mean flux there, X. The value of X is 24.6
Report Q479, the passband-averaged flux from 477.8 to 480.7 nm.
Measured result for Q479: 26.6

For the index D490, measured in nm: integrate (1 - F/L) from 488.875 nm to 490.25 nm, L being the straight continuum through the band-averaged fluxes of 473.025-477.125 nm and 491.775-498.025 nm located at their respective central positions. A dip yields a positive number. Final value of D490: 0.177 nm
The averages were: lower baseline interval 25.6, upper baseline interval 30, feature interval 25.1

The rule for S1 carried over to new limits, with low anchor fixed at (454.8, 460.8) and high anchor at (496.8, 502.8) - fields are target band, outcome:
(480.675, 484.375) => 0.365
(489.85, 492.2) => 0.474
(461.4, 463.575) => 0.137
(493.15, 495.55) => 0.425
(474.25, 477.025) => 0.286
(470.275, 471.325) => 0.124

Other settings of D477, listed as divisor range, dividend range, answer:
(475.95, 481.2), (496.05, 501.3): 1.66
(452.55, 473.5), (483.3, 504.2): 1.21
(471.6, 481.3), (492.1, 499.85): 1.13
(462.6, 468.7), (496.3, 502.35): 1.48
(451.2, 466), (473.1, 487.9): 1.05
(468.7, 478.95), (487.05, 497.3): 1.07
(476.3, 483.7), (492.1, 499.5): 1.14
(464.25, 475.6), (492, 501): 1.42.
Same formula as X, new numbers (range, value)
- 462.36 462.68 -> 26.1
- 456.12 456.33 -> 28.7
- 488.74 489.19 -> 21.2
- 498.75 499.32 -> 22.7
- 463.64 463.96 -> 21.5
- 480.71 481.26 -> 23.6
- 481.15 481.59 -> 24.7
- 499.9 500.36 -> 21.8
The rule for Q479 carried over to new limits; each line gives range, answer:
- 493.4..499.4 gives 29.1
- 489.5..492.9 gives 25.5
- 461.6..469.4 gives 26.7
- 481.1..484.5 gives 24.9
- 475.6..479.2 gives 24.6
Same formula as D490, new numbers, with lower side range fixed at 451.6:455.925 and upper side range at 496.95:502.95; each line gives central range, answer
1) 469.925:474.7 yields 0.829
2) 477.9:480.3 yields 0.531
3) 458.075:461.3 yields 0.146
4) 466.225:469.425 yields 0.357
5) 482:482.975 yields 0.282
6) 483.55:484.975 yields 0.447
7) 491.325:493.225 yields 0.560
